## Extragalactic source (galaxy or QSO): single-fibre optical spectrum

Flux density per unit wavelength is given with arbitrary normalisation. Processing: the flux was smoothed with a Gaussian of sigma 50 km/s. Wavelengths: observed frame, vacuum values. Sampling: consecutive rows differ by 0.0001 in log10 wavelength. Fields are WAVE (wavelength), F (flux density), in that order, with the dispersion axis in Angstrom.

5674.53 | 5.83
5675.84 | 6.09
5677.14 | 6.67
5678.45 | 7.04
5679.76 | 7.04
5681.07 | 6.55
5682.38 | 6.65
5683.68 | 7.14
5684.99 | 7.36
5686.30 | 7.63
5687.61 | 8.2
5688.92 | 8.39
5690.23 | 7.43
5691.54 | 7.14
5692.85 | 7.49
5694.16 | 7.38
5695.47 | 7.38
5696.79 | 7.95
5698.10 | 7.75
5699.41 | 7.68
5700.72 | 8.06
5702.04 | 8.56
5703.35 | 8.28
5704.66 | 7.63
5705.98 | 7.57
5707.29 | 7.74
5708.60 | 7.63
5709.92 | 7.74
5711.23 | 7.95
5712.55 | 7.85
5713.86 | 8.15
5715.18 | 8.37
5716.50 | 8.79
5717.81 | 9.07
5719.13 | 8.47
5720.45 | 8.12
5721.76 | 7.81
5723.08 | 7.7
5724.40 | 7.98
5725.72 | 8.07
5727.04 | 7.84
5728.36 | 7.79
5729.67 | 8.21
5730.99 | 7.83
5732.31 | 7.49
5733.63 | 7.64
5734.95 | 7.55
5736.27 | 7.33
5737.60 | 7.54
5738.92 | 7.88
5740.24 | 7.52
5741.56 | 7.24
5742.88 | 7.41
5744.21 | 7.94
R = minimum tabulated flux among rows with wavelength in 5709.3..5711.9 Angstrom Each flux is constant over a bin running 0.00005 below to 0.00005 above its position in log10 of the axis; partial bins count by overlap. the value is 7.74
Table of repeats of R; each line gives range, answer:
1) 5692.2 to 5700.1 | 7.38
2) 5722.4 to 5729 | 7.7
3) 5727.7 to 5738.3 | 7.33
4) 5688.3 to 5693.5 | 7.14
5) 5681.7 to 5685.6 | 6.65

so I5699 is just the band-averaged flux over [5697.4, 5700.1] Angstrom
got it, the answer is 7.74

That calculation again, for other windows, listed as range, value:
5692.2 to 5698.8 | 7.59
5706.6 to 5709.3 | 7.69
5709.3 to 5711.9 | 7.85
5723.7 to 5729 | 7.91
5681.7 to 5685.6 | 7.05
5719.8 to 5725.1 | 7.91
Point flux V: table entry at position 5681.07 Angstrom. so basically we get 6.55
